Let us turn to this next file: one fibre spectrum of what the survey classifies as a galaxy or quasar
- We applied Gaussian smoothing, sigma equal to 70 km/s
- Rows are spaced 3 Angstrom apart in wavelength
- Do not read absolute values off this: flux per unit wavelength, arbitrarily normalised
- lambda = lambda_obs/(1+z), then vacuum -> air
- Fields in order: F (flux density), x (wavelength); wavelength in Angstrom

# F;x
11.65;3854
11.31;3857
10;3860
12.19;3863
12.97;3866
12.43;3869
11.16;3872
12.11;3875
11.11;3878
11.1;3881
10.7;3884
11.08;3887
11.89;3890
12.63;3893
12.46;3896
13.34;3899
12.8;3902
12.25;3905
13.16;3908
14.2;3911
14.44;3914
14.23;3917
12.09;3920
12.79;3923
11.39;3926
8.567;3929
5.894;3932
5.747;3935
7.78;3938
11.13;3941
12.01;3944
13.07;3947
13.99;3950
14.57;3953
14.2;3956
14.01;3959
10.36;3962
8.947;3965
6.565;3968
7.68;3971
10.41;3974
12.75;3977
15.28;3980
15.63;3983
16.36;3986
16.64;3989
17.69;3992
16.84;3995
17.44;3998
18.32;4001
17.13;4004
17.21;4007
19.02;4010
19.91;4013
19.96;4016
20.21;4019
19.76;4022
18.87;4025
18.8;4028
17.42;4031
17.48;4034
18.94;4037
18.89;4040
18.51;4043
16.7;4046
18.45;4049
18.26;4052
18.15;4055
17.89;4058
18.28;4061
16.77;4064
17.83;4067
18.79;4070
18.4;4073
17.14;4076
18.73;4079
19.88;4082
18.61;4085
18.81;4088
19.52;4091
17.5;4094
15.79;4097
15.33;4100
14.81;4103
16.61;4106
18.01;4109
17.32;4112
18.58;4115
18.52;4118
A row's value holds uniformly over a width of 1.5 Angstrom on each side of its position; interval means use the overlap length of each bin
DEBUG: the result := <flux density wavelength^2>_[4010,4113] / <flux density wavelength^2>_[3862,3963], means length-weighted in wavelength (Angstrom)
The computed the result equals 1.64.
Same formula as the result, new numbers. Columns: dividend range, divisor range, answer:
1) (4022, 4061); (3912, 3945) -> 1.83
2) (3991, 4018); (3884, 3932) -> 1.57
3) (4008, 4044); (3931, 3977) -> 1.86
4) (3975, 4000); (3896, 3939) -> 1.46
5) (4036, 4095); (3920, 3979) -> 1.81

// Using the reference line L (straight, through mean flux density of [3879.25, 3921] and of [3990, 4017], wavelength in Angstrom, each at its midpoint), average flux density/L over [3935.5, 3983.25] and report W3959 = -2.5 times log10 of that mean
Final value 0.34 mag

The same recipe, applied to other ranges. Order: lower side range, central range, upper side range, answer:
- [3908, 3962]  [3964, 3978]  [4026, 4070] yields 0.45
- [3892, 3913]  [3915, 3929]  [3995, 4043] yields 0.14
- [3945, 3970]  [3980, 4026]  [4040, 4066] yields -0.21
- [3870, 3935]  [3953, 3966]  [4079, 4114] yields 0.09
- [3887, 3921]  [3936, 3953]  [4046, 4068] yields 0.22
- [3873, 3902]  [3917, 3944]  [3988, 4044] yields 0.38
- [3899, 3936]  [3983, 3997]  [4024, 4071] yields -0.10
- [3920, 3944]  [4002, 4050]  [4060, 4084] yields -0.21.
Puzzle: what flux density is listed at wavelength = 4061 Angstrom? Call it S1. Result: 18.28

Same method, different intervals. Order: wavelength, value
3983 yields 15.63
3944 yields 12.01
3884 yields 10.7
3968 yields 6.565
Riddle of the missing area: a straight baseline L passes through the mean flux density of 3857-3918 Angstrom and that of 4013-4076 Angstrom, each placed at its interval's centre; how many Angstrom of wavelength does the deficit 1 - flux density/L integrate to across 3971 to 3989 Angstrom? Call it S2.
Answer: 2.5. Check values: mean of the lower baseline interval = 12.3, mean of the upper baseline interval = 18.4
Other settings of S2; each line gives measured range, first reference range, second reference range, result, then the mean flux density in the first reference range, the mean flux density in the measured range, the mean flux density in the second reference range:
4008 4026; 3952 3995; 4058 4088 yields -5.0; 13.1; 19.6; 18.3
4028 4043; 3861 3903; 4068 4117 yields -1.9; 12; 18.3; 17.7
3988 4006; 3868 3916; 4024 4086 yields -1.4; 12.3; 17.4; 18.2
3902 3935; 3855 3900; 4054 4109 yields 3.1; 11.7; 11.7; 17.7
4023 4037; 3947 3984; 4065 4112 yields -3.1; 12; 18.3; 17.7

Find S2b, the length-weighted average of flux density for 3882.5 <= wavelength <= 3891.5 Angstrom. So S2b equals 11.2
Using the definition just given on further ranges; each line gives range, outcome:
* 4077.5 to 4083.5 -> 19.3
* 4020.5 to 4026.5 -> 19.3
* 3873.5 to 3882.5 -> 11.4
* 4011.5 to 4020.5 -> 20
